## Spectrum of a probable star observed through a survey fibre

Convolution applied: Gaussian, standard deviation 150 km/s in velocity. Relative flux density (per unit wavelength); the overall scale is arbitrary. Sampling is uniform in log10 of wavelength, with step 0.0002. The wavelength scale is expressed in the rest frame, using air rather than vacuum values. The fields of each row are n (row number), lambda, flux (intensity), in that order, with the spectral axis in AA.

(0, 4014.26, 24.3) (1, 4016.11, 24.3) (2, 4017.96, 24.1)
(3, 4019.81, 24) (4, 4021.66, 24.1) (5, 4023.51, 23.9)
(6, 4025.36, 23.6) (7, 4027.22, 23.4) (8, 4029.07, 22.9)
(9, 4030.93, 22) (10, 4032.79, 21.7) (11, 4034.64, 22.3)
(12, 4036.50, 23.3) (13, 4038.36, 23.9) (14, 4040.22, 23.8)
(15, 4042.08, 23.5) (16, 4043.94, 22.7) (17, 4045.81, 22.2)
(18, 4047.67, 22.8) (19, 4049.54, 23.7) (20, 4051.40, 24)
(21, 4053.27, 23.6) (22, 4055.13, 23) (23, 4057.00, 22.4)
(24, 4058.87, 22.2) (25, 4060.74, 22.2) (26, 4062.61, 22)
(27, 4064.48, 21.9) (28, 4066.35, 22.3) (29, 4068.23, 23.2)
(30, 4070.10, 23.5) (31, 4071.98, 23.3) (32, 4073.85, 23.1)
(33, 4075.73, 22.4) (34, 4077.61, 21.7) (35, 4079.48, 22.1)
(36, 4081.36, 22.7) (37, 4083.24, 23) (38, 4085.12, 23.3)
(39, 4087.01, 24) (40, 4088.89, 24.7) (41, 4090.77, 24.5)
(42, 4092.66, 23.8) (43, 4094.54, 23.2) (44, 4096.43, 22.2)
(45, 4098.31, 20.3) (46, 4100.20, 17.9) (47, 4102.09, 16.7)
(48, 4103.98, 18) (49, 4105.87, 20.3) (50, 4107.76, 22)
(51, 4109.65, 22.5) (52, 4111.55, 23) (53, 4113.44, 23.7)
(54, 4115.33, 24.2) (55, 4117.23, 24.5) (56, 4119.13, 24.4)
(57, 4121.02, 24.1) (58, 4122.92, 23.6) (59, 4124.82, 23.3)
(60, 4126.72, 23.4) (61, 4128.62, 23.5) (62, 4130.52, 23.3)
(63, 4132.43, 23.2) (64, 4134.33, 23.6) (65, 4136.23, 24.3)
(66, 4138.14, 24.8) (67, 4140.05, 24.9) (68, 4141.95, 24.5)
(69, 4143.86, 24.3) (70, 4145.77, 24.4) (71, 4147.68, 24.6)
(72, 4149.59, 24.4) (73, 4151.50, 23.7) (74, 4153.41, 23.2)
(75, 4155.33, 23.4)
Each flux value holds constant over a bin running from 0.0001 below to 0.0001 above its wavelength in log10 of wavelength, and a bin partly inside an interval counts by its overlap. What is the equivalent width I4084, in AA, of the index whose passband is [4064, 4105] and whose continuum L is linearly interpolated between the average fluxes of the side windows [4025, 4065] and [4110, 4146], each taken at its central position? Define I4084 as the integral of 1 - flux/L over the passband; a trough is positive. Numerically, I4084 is 2.08 AA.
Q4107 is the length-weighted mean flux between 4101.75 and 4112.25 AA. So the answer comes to 20.6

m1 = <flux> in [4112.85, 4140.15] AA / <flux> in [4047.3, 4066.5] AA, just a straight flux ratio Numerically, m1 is 1.05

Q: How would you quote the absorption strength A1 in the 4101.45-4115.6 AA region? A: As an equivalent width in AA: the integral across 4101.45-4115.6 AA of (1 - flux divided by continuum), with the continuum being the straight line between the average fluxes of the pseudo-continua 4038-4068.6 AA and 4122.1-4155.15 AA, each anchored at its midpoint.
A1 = 1.4 AA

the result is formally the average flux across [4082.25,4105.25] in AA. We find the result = 21.8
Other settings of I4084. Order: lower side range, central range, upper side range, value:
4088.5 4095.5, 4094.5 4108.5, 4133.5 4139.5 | 2.4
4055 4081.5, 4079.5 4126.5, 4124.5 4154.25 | 1.5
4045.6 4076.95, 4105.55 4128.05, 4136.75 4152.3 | 0.5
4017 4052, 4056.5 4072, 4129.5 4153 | 0.7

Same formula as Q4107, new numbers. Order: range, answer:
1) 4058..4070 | 22.4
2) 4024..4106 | 22.5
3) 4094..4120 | 21.6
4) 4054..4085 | 22.6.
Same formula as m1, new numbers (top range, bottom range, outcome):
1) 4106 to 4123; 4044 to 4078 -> 1.03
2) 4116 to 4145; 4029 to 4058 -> 1.04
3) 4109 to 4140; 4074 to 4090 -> 1.03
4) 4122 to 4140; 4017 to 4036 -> 1.02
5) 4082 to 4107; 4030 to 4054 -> 0.94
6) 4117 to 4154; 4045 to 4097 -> 1.04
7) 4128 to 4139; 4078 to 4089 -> 1.03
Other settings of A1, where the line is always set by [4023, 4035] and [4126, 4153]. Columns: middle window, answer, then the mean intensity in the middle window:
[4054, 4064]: 0.34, 22.4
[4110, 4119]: -0.01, 23.8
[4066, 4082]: 0.42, 22.7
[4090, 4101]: 0.73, 22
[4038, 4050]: -0.10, 23.2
